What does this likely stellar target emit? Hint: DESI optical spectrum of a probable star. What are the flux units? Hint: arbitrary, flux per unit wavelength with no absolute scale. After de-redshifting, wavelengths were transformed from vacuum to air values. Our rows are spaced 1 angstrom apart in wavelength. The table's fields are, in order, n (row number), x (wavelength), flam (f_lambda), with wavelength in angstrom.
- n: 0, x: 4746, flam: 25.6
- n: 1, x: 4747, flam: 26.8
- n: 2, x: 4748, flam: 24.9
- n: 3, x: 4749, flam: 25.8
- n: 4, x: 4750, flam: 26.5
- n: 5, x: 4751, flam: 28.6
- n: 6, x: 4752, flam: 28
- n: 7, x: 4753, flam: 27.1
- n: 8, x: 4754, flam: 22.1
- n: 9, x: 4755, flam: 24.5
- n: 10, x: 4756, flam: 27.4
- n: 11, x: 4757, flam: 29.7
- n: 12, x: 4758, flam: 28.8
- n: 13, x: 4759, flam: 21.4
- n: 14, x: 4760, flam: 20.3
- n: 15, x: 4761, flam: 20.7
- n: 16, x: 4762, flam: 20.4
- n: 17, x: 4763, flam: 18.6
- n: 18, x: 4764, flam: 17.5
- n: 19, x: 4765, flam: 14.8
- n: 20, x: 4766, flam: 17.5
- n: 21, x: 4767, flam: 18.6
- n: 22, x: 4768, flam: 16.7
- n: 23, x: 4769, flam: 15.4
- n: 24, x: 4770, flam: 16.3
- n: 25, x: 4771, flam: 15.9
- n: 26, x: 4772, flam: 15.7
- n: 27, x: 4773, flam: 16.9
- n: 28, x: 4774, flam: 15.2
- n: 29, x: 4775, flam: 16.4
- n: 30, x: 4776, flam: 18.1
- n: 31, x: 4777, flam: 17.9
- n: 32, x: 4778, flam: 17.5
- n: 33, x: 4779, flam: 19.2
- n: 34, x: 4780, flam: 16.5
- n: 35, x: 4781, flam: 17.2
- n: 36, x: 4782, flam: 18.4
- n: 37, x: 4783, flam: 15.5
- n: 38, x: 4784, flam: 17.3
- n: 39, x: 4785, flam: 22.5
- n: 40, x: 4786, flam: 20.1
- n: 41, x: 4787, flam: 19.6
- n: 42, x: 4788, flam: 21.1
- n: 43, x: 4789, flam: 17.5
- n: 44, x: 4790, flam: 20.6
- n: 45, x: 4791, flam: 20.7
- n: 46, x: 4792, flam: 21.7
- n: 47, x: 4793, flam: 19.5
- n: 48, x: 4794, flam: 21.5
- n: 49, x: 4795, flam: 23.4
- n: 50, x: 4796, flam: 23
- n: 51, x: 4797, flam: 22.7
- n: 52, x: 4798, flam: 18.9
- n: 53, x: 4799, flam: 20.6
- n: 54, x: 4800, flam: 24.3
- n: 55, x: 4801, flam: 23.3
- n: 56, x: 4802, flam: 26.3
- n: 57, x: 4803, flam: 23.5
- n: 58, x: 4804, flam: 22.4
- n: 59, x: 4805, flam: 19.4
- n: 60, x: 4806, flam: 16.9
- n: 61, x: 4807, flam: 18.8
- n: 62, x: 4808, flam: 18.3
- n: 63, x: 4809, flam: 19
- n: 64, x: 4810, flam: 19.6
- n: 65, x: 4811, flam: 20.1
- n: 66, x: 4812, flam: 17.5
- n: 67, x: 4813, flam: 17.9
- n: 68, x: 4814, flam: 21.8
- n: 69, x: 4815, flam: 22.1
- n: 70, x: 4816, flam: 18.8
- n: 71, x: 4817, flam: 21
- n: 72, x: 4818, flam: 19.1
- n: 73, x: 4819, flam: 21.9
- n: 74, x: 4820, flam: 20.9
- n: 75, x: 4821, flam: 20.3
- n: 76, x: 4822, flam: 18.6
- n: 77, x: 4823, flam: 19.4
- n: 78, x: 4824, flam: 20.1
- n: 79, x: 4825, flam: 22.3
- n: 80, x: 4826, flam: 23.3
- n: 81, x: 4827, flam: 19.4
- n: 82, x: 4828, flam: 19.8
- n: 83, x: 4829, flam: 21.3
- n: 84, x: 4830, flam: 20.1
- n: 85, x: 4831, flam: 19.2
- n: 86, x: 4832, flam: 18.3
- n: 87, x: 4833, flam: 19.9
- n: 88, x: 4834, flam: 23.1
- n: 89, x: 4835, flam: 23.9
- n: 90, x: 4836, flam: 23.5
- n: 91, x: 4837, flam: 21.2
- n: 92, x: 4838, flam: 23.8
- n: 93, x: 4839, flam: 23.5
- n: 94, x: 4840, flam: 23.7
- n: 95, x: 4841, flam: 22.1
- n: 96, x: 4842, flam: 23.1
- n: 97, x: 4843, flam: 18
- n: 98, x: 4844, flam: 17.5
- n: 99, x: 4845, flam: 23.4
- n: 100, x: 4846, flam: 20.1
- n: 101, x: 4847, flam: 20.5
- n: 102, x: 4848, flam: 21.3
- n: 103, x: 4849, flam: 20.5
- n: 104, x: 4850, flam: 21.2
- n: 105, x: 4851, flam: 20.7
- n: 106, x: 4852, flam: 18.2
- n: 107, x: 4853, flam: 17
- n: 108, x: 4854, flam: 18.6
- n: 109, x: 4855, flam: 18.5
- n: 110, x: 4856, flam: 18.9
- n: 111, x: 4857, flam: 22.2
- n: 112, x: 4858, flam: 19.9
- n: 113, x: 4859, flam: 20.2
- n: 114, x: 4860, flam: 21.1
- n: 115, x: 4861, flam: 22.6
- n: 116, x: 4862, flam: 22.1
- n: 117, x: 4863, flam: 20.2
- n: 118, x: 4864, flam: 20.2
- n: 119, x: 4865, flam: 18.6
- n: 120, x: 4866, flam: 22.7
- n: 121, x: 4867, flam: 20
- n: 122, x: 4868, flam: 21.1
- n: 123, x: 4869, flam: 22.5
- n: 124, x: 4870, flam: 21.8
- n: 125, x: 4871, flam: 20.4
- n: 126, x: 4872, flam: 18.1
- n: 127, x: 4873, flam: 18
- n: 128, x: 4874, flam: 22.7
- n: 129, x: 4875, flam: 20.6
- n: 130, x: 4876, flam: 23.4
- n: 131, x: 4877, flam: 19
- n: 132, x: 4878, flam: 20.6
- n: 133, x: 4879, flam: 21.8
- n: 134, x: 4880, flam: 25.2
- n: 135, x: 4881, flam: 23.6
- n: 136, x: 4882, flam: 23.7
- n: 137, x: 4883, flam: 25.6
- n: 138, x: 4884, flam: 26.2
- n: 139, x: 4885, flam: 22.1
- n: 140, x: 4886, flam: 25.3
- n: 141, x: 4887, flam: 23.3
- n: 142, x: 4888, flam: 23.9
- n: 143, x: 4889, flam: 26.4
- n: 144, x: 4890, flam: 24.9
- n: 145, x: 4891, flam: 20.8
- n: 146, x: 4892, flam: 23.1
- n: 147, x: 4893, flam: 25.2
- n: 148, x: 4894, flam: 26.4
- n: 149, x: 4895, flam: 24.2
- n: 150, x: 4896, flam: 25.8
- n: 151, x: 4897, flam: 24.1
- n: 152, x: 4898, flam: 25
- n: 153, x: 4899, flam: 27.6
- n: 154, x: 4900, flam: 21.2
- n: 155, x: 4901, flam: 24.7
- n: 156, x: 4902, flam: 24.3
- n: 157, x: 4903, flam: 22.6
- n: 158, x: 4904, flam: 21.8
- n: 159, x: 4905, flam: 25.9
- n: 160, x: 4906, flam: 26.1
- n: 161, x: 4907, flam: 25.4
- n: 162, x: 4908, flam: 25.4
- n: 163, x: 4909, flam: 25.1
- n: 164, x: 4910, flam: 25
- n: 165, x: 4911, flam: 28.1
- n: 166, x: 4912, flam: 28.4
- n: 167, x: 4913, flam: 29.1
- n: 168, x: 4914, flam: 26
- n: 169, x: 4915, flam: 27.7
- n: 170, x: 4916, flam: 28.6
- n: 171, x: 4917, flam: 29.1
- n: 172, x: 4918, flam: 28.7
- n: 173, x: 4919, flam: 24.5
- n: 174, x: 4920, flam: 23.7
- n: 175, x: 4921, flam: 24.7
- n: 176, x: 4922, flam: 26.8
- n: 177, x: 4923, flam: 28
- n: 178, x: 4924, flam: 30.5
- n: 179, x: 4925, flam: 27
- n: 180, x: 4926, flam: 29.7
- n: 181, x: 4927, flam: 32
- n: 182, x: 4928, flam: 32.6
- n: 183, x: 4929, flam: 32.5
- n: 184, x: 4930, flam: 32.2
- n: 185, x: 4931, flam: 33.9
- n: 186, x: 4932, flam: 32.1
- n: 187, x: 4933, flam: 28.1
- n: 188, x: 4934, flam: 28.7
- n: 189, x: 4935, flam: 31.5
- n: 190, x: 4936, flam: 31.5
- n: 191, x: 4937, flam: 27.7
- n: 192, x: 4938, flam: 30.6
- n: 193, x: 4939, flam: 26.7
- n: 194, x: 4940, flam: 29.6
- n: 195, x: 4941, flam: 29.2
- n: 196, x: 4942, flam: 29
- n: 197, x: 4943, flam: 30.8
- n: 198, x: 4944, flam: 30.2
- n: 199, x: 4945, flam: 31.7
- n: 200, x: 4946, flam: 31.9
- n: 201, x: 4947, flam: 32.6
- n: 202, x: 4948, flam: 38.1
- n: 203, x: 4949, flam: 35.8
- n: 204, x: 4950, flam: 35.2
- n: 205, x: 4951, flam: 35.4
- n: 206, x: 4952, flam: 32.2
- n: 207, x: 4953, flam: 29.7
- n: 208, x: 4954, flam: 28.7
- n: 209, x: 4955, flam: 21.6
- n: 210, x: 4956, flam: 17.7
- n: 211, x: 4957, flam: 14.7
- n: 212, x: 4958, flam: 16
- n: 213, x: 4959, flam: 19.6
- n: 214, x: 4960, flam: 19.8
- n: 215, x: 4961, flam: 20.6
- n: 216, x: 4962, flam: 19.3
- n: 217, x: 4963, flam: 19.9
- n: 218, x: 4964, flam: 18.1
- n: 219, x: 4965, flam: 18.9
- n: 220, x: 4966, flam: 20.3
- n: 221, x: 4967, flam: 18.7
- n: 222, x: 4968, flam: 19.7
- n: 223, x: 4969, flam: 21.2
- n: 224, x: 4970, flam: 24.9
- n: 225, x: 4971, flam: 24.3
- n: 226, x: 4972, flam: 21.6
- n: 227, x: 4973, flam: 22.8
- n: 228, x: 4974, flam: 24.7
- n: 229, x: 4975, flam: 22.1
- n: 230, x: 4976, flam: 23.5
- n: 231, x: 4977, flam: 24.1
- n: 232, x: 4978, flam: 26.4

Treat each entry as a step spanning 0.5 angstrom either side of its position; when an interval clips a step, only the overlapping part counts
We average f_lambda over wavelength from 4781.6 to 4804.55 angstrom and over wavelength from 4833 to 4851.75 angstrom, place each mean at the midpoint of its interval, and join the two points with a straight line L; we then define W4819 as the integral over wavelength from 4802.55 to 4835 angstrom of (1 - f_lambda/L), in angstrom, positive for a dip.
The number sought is 1.8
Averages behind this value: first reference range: 21.1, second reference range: 21.6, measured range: 20.2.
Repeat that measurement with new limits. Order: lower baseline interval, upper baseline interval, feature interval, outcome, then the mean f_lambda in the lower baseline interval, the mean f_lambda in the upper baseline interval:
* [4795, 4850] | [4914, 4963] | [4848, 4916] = 5.0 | 20.9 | 28.2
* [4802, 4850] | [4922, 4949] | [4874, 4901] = 2.6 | 20.7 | 30.7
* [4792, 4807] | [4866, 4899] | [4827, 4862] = 2.6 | 21.7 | 23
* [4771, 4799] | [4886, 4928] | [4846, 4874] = 3.6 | 19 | 25.9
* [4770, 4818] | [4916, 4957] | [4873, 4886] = 1.4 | 19.6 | 29.6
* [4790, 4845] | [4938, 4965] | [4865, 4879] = 1.5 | 21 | 26.6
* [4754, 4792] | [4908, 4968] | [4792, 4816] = -0.2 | 19.2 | 27.3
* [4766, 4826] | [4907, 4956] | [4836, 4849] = 0.8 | 19.5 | 29.4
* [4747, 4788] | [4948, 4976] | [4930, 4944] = -4.3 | 20.4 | 23.4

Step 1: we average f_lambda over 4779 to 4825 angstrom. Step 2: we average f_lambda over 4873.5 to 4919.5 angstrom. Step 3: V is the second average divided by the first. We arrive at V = 1.22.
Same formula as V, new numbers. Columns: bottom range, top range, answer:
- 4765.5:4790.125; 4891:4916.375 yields 1.43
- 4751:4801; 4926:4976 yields 1.32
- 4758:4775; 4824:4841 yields 1.21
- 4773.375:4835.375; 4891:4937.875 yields 1.36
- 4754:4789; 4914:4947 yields 1.54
